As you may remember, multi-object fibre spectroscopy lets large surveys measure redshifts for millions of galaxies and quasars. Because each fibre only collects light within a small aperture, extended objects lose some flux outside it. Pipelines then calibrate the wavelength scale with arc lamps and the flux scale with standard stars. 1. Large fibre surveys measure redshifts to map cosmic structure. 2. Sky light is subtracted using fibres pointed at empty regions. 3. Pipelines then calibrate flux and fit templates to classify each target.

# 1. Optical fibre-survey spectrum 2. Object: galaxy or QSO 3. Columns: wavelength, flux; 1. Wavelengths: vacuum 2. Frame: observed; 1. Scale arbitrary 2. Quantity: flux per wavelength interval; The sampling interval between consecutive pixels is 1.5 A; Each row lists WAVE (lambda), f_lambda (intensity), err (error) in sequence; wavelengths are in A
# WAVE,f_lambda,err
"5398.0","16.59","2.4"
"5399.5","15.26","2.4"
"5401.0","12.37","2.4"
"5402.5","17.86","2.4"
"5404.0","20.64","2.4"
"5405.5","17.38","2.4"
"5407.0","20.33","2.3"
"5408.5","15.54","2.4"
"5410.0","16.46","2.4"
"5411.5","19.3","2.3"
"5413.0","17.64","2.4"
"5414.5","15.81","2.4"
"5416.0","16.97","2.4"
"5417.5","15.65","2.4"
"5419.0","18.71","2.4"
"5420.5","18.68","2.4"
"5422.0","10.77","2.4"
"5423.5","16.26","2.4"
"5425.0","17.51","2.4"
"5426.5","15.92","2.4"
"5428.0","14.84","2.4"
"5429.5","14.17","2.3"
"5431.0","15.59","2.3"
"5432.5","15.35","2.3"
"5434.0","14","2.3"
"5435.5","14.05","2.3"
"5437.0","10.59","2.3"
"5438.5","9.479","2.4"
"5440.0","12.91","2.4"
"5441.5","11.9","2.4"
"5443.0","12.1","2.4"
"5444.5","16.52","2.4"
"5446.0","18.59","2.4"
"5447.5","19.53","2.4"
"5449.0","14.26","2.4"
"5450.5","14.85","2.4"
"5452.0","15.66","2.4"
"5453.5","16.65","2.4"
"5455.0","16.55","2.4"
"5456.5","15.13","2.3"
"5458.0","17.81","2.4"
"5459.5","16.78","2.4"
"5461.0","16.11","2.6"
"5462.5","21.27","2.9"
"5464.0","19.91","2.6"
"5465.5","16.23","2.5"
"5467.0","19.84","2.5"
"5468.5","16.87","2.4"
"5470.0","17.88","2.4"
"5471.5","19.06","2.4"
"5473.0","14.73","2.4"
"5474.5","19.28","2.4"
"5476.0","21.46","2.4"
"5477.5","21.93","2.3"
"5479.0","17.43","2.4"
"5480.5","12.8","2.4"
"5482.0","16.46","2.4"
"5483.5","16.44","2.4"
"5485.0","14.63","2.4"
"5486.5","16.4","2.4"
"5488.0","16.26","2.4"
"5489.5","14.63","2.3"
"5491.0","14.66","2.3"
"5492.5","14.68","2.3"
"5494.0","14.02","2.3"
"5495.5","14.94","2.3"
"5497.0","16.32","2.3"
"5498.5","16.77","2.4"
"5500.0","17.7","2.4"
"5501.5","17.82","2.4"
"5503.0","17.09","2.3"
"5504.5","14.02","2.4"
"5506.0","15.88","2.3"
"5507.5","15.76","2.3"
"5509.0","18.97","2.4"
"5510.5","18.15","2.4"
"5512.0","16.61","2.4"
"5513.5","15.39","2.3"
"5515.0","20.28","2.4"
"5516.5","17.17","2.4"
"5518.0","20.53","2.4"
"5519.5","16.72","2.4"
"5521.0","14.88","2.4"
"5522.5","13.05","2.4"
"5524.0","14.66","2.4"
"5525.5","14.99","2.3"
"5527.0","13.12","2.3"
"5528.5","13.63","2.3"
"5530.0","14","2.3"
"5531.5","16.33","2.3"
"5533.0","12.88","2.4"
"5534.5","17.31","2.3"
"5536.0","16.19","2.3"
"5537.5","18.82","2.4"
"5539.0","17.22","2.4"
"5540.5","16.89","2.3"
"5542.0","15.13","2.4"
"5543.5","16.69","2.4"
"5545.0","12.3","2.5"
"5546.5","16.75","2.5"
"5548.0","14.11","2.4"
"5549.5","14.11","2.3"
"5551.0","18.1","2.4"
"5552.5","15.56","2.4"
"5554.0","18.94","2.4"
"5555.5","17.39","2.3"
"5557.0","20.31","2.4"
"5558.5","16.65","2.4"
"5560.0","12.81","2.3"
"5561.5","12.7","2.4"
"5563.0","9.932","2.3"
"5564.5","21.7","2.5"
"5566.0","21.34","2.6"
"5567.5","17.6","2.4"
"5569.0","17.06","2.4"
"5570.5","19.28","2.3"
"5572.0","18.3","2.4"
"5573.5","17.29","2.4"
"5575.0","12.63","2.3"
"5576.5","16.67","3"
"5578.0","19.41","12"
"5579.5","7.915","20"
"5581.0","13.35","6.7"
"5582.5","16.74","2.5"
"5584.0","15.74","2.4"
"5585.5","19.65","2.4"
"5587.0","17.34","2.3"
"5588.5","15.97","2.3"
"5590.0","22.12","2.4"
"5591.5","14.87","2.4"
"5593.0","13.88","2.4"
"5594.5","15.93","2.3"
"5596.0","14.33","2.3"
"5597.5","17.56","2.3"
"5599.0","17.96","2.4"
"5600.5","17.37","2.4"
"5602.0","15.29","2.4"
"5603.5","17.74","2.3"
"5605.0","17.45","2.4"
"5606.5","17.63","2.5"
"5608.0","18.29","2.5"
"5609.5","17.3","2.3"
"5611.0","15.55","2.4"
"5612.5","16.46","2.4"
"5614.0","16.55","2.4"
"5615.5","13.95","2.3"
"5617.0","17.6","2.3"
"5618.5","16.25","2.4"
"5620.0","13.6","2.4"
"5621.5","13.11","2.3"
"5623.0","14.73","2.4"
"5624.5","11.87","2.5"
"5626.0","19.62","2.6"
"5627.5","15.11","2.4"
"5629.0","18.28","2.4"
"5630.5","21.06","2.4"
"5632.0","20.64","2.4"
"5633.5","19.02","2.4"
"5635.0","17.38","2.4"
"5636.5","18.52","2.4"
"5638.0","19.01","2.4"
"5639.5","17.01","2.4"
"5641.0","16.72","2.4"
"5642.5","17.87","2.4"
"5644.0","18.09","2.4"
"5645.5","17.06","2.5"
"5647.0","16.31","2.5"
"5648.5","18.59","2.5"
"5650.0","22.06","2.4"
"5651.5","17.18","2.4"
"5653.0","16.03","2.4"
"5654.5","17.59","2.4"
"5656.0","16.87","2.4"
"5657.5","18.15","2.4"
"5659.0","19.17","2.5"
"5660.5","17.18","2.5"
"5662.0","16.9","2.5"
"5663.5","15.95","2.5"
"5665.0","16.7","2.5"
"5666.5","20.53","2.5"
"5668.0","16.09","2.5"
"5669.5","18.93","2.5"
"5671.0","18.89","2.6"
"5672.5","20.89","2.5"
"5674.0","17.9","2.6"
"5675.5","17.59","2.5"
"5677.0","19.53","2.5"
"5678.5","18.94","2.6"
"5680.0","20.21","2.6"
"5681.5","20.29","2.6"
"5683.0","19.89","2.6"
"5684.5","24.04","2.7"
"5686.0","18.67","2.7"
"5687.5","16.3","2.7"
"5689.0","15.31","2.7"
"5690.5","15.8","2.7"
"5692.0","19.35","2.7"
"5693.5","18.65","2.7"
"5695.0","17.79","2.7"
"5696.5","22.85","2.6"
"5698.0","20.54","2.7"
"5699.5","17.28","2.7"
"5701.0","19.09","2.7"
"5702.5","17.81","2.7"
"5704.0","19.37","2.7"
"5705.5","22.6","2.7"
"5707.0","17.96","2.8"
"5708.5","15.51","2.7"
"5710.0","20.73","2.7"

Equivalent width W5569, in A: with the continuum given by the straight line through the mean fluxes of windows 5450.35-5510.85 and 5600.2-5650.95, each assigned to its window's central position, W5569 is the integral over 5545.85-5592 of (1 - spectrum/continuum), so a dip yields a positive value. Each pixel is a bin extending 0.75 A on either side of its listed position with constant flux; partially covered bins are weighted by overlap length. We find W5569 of 1.3 A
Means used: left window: 16.8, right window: 17.1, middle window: 16.5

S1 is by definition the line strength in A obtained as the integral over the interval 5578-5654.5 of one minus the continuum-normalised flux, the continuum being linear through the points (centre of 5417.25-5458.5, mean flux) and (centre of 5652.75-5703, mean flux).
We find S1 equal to 3.5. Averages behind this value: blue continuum 15.1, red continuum 18.5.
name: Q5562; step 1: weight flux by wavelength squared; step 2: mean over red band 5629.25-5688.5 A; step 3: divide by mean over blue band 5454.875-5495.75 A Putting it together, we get 1.2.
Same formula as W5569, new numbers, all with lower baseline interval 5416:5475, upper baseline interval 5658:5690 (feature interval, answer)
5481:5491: 0.5 A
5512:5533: 1.4 A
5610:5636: 2.1 A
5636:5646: 0.2 A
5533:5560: 1.1 A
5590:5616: 1.7 A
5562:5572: -0.2 A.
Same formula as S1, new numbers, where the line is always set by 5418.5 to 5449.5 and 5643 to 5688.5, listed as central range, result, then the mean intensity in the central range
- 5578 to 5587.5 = 1.0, 15.4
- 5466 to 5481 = -2.7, 18.2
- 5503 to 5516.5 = -0.8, 16.9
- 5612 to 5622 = 1.3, 15.4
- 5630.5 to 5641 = -0.4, 18.6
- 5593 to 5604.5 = 0.6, 16.4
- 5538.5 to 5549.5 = 0.7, 15.4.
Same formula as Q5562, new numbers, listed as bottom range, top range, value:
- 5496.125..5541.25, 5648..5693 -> 1.19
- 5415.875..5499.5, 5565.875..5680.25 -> 1.14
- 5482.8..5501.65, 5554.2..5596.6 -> 1.08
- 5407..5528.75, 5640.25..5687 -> 1.22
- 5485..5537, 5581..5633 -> 1.08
